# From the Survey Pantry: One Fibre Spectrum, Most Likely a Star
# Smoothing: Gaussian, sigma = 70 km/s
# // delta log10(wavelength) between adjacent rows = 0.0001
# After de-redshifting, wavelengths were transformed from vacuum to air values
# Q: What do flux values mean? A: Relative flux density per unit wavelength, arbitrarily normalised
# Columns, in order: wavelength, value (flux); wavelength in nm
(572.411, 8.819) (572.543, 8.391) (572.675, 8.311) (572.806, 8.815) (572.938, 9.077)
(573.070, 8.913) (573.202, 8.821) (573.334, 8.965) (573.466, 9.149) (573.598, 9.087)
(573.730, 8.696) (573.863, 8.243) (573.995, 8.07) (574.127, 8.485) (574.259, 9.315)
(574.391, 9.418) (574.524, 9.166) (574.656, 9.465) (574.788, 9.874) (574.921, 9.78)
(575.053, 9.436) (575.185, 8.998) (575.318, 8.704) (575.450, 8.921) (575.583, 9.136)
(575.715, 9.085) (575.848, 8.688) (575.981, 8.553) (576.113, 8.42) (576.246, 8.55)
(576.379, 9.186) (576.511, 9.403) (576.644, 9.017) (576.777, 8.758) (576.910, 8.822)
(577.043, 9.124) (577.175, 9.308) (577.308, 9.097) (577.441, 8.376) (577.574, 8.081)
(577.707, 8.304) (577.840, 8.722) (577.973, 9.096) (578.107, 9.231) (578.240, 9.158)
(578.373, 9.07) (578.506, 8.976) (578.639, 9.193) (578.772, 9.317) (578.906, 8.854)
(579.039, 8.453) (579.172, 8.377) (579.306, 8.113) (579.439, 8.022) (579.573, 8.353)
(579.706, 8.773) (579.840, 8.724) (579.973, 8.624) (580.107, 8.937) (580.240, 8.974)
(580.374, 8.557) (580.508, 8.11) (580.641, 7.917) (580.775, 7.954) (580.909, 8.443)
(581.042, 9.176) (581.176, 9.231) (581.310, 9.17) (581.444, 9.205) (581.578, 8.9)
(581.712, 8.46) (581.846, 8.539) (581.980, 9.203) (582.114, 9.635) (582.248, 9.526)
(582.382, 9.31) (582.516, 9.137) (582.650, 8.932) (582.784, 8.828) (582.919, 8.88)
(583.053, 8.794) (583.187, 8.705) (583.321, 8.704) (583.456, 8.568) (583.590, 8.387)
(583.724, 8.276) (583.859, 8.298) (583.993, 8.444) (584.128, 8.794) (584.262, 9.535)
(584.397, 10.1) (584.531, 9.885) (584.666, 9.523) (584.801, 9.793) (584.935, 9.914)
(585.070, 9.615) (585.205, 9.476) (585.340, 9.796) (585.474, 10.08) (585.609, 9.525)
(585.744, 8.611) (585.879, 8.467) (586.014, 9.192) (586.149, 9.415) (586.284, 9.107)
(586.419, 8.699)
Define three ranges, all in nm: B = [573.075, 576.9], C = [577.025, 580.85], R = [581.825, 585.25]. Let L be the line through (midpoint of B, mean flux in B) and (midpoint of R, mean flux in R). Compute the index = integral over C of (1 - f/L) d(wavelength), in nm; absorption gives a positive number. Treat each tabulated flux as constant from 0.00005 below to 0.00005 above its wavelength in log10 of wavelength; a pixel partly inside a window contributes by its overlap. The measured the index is 0.15 nm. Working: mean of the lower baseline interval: 8.97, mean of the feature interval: 8.68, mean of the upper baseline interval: 9.11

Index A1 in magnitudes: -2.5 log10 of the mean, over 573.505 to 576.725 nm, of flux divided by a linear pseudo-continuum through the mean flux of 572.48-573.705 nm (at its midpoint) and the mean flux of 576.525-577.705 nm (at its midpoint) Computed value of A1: -0.02 mag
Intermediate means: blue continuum 8.84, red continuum 8.82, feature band 8.99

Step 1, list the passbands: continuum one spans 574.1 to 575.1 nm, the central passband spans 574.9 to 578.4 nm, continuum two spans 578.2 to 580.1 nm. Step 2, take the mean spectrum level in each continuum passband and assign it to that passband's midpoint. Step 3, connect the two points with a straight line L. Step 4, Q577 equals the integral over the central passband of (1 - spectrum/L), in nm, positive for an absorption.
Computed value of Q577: 0.07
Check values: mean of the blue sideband 9.4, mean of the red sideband 8.72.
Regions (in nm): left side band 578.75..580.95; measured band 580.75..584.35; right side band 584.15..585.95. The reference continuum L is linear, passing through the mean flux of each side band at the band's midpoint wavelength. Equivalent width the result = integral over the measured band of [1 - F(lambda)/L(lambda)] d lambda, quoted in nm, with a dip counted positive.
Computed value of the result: 0.06 nm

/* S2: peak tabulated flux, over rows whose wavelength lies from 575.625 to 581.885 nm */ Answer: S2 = 9.403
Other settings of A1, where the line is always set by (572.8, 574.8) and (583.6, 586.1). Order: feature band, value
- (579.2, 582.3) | 0.05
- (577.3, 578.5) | 0.03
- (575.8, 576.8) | 0.02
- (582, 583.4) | 0.02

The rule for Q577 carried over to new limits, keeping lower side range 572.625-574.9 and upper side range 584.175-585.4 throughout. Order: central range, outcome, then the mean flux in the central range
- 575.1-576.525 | 0.04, 8.87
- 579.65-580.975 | 0.13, 8.5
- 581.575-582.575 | 0.05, 9.1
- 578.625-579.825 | 0.10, 8.58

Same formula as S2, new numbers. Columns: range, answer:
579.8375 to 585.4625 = 10.1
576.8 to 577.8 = 9.308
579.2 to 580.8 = 8.974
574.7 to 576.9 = 9.874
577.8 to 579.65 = 9.317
